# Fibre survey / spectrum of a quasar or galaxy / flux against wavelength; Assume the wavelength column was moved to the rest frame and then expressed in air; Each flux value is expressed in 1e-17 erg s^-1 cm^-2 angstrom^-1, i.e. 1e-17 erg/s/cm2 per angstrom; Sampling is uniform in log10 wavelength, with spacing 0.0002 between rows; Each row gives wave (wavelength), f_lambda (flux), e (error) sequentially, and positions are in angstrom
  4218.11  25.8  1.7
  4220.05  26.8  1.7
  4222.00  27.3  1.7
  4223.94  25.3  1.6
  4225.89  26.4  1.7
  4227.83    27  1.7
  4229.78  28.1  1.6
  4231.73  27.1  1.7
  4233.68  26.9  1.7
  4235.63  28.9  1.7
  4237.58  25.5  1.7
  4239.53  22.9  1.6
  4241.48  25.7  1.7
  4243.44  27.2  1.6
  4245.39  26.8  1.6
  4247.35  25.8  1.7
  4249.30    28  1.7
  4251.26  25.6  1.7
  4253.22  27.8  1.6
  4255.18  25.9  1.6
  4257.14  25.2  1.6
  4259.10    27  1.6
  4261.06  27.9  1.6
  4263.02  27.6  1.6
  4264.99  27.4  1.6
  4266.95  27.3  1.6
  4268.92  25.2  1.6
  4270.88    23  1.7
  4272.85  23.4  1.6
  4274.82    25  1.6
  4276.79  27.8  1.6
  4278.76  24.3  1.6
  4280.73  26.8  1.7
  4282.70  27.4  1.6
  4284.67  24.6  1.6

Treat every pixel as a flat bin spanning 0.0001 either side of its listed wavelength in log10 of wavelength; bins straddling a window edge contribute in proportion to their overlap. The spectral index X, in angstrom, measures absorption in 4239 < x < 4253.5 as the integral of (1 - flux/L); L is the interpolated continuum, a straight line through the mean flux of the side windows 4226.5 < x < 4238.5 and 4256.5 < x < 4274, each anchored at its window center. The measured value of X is 0.3 angstrom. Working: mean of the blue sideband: 27.2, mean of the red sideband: 26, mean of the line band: 26.3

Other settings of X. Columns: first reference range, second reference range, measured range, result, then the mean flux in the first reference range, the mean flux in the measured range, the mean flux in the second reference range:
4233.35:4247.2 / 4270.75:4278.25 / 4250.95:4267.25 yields -0.88 angstrom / 26.2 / 26.9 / 25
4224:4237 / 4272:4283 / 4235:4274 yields 0.38 angstrom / 27.2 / 26.2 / 25.7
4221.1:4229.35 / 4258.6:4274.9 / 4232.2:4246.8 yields 0.06 angstrom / 26.6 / 26.3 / 26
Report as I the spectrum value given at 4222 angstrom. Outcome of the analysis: 27.3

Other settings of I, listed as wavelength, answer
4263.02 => 27.6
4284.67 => 24.6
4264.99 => 27.4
